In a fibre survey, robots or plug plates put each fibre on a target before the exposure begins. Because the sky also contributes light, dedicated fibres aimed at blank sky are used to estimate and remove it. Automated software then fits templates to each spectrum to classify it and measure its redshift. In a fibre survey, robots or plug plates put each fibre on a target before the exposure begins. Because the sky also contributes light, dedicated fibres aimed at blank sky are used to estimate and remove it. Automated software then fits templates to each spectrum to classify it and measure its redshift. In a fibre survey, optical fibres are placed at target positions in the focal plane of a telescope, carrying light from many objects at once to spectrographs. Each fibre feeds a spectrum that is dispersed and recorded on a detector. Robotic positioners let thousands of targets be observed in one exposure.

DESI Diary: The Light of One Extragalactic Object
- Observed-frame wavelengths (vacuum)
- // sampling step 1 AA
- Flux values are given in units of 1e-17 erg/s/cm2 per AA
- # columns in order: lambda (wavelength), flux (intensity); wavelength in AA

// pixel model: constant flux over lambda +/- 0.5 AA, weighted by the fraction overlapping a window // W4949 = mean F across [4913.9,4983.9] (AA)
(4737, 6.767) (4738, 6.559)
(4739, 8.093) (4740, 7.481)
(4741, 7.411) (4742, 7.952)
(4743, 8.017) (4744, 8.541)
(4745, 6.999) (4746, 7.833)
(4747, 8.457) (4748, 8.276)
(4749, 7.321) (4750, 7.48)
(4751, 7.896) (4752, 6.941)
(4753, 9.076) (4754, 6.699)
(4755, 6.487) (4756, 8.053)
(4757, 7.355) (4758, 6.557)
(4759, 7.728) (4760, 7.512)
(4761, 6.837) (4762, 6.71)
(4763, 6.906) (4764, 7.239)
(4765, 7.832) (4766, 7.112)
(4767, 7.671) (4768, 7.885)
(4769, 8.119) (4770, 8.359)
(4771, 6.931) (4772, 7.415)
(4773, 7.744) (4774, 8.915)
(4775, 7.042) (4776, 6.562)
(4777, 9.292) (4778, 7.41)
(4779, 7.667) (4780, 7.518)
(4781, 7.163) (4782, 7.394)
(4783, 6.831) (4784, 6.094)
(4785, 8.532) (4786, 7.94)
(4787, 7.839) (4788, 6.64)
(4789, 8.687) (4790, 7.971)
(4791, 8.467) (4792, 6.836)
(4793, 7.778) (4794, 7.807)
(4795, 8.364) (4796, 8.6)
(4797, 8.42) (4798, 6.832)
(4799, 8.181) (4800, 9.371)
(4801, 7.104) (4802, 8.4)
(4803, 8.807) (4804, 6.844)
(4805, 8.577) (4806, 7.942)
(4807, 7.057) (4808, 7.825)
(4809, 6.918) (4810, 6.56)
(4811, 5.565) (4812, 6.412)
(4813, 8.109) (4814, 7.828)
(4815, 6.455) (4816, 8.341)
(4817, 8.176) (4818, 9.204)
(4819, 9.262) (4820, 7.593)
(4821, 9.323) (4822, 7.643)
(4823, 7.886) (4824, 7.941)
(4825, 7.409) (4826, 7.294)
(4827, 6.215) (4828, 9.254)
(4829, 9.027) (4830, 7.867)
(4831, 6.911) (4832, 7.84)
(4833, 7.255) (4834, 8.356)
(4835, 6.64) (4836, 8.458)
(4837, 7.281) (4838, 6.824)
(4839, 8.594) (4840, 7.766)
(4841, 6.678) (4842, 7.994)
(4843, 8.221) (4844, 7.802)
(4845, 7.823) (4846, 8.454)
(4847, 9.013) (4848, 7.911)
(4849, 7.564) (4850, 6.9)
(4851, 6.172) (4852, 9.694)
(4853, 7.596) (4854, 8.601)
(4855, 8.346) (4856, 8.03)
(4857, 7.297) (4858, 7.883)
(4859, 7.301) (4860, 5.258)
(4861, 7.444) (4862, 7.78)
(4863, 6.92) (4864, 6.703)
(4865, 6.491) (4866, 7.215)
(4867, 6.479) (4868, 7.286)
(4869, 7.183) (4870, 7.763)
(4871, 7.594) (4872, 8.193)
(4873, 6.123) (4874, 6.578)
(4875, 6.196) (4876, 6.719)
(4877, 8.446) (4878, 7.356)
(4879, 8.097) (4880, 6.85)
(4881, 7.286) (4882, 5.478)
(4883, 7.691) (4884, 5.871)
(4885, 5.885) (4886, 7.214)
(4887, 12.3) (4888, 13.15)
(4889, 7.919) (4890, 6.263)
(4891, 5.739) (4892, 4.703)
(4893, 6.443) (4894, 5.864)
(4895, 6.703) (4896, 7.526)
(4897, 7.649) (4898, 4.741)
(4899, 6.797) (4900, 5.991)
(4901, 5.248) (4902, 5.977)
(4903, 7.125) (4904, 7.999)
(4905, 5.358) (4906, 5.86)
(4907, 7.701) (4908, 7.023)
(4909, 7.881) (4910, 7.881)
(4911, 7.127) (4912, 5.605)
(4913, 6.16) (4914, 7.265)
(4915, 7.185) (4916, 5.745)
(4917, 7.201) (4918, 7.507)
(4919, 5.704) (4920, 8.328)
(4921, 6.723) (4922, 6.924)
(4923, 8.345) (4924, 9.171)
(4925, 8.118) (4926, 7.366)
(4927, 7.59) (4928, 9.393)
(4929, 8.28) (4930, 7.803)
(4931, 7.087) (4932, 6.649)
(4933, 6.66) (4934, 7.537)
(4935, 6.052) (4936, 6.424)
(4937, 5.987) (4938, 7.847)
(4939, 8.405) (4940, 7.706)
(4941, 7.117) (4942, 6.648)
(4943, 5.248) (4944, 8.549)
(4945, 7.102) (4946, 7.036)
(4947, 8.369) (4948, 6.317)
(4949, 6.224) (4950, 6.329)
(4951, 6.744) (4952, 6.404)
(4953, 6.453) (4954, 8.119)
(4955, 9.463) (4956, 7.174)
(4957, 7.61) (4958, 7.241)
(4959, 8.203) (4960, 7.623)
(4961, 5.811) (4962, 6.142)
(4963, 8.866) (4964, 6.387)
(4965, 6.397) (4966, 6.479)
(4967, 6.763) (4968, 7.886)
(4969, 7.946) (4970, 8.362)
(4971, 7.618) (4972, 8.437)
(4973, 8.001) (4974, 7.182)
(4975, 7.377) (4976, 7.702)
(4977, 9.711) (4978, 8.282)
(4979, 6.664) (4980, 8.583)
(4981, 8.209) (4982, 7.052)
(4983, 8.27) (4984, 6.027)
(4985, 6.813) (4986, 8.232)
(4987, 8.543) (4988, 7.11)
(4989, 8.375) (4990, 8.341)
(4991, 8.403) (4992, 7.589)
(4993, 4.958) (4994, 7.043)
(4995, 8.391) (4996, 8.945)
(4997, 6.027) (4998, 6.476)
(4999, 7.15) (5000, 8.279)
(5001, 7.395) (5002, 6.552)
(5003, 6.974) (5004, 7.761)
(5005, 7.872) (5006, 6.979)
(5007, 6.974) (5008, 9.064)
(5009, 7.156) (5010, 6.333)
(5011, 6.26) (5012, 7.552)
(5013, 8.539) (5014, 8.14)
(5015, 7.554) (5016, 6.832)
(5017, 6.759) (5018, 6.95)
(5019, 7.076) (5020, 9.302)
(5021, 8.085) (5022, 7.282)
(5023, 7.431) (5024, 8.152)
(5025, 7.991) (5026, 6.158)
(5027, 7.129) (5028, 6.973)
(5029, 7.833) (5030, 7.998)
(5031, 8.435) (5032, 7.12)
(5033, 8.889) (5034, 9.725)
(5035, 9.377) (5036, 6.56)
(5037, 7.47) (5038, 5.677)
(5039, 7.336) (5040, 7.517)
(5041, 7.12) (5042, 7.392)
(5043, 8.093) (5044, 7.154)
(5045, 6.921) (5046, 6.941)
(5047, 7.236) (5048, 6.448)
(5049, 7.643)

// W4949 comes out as 7.38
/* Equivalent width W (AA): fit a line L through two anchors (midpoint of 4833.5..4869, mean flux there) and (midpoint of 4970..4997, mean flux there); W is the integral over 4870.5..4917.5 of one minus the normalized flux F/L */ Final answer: 4.0 AA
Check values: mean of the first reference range 7.56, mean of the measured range 6.97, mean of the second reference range 7.74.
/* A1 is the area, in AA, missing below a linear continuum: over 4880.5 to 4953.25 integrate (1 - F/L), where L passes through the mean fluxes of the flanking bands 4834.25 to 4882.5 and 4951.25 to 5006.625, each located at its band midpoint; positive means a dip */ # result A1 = 3.85 AA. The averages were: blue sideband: 7.43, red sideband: 7.5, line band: 7.07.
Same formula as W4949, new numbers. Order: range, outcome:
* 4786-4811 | 7.78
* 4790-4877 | 7.64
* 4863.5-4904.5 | 7.04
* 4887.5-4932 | 7.09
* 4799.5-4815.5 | 7.49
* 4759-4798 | 7.62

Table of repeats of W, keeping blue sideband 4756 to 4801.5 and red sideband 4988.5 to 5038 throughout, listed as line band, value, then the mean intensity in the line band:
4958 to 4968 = 0.71 AA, 7.02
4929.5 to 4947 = 1.12 AA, 7.09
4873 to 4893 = 0.77 AA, 7.3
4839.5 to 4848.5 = -0.42 AA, 7.96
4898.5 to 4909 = 1.40 AA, 6.57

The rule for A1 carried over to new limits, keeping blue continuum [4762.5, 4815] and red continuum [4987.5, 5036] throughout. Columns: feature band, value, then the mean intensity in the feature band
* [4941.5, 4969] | 1.7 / 7.11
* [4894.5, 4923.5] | 3.0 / 6.8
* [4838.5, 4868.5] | 0.1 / 7.57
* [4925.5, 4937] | 0.5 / 7.29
